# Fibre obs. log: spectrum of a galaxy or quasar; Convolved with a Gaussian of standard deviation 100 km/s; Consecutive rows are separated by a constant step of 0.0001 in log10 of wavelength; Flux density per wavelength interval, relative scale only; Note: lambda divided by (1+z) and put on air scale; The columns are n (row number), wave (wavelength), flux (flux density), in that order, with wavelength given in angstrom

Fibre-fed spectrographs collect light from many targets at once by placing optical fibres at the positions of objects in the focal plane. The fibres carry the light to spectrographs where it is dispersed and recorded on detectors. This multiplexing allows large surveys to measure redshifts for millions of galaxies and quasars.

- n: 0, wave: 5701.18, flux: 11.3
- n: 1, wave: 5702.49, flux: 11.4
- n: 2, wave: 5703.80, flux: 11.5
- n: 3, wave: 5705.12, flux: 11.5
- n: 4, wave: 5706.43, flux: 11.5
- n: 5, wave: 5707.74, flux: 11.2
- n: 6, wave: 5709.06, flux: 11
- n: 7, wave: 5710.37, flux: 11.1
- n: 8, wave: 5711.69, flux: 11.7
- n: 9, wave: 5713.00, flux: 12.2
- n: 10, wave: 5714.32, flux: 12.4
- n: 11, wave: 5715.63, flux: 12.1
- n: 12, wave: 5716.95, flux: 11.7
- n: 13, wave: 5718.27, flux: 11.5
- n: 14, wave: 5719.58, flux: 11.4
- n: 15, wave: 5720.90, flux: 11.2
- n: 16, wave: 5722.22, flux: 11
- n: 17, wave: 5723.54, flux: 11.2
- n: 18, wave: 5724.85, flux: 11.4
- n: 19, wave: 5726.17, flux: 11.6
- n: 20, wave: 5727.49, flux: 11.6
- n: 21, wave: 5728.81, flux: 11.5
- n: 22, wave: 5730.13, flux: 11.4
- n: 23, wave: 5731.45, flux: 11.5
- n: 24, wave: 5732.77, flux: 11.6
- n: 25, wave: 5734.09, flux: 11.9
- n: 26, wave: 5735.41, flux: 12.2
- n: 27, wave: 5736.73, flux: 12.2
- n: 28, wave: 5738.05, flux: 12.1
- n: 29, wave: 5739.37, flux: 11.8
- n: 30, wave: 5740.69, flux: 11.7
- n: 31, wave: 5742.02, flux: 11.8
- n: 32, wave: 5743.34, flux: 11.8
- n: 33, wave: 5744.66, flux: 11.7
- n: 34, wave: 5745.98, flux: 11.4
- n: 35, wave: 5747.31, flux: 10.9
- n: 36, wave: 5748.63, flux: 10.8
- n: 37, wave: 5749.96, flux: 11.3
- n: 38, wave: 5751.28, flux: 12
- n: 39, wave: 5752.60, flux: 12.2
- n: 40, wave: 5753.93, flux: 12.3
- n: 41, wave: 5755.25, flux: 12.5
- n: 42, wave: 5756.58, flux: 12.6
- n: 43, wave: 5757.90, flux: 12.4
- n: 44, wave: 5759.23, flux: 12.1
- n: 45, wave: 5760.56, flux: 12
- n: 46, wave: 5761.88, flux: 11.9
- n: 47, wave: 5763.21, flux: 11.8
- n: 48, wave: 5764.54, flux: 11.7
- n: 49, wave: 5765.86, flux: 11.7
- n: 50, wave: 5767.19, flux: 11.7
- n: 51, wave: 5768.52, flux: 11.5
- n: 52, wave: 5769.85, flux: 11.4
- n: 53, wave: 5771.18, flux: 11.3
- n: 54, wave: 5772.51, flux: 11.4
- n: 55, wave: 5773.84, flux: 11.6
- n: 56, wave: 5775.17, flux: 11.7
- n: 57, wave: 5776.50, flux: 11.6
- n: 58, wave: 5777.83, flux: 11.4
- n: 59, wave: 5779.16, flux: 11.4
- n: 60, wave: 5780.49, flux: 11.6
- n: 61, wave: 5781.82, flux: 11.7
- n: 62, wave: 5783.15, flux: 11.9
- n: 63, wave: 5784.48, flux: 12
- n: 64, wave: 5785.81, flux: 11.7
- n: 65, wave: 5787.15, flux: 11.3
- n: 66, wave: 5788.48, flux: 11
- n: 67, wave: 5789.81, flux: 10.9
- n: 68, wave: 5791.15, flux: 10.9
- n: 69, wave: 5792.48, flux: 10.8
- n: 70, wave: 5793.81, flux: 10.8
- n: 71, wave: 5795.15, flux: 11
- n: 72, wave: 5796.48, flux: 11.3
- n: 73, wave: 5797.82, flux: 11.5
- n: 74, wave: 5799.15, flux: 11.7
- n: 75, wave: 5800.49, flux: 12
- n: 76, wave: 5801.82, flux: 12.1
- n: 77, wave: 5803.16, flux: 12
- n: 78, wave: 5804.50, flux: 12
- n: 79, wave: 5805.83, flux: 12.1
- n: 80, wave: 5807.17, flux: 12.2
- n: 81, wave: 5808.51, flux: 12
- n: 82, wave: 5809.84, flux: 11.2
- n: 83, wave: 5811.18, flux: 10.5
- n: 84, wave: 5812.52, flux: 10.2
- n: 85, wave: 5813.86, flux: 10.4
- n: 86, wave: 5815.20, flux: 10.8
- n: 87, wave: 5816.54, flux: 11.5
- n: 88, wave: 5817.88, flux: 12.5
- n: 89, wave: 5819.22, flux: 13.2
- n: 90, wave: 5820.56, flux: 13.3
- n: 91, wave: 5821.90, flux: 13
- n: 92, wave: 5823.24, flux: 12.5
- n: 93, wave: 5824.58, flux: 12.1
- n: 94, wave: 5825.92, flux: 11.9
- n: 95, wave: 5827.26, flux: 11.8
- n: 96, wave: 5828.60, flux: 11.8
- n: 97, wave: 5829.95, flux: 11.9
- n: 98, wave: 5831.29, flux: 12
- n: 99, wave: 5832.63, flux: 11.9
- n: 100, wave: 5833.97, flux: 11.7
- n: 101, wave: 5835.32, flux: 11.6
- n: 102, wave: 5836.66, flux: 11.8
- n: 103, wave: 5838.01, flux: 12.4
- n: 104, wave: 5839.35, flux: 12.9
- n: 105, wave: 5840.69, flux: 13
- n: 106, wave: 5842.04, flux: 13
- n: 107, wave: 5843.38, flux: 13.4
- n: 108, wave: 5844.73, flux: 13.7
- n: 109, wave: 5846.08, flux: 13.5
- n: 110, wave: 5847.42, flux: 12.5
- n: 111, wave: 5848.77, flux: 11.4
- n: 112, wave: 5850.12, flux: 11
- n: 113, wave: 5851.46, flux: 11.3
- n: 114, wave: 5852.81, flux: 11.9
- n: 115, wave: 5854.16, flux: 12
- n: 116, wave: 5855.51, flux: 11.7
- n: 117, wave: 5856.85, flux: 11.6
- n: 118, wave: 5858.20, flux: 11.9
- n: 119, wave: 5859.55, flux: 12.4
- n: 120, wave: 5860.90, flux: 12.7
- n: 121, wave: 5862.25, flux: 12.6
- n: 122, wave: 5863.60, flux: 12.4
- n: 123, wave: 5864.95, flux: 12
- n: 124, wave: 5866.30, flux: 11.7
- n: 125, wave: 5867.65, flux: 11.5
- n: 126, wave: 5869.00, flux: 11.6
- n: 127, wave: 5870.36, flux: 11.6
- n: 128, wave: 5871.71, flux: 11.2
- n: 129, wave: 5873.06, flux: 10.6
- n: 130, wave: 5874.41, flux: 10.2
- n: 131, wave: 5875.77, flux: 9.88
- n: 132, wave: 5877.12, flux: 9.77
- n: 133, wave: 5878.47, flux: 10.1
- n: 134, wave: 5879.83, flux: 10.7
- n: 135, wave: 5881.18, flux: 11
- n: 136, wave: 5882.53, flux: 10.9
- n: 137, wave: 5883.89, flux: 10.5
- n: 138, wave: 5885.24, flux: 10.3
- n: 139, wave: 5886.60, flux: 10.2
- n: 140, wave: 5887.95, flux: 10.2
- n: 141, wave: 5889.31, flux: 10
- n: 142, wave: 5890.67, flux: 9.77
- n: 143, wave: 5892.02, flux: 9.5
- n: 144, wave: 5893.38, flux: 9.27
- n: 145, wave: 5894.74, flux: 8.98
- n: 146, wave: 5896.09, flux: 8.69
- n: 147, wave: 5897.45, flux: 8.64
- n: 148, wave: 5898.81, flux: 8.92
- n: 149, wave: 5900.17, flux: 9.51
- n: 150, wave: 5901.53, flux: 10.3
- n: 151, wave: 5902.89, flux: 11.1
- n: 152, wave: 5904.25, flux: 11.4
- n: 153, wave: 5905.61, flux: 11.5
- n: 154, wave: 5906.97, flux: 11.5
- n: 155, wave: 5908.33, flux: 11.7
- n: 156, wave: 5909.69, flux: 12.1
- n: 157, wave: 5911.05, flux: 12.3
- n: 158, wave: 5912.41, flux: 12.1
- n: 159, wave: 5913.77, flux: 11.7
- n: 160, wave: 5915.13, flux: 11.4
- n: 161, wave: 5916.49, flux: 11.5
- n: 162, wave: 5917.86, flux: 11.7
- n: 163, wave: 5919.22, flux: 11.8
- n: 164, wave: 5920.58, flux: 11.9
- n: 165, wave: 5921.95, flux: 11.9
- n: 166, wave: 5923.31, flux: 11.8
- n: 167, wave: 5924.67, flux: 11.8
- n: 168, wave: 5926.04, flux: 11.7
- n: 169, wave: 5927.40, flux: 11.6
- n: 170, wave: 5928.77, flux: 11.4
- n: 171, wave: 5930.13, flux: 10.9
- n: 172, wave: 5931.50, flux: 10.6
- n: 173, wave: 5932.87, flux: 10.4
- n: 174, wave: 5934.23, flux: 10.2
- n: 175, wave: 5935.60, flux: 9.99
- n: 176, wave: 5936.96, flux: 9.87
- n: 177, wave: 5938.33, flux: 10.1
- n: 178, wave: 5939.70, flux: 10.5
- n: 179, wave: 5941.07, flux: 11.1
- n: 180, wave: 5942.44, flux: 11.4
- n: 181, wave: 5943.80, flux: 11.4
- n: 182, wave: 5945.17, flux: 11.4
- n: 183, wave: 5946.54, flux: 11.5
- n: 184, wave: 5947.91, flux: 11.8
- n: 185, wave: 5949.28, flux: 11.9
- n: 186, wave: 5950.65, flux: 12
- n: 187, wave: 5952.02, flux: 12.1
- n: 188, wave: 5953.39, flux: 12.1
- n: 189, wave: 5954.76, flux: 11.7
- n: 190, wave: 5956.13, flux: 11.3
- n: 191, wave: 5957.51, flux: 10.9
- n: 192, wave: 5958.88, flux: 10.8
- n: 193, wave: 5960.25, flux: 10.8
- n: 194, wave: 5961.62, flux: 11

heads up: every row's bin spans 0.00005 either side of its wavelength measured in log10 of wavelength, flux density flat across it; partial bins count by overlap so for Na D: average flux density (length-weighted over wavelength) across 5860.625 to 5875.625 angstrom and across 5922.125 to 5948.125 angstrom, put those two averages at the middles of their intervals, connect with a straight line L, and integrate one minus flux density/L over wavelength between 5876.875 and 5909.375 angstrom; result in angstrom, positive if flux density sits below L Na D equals 3.26 angstrom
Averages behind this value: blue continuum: 11.5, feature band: 10.2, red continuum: 11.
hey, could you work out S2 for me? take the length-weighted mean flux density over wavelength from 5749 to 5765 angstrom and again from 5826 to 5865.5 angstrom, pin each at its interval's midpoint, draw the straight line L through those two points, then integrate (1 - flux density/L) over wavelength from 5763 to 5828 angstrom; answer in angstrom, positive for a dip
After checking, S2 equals 2.6 angstrom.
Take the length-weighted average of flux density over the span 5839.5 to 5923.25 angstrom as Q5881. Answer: 11.2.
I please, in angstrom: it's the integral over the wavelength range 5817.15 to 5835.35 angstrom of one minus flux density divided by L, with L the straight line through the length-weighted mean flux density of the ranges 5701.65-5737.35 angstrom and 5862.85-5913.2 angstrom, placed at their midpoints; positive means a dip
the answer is -2.1 angstrom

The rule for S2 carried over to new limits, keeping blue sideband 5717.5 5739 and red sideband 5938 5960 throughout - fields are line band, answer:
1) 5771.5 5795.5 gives 0.3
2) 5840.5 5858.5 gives -1.2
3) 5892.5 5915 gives 1.6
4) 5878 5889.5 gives 1.0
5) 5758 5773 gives -0.2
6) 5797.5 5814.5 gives 0.0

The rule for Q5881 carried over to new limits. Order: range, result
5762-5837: 11.6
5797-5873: 12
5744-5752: 11.4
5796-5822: 11.7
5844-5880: 11.6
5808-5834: 11.8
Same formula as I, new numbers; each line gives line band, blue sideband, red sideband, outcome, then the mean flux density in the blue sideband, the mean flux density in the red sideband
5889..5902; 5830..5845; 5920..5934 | 2.7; 12.4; 11.4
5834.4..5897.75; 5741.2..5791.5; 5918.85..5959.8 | 0.8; 11.7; 11.3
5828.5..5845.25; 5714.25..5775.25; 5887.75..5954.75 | -1.6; 11.7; 11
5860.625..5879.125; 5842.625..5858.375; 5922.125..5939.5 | 1.0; 12.2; 10.9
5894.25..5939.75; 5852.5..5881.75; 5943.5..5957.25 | 2.5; 11.4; 11.7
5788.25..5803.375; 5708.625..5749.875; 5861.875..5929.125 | 0.0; 11.6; 10.9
